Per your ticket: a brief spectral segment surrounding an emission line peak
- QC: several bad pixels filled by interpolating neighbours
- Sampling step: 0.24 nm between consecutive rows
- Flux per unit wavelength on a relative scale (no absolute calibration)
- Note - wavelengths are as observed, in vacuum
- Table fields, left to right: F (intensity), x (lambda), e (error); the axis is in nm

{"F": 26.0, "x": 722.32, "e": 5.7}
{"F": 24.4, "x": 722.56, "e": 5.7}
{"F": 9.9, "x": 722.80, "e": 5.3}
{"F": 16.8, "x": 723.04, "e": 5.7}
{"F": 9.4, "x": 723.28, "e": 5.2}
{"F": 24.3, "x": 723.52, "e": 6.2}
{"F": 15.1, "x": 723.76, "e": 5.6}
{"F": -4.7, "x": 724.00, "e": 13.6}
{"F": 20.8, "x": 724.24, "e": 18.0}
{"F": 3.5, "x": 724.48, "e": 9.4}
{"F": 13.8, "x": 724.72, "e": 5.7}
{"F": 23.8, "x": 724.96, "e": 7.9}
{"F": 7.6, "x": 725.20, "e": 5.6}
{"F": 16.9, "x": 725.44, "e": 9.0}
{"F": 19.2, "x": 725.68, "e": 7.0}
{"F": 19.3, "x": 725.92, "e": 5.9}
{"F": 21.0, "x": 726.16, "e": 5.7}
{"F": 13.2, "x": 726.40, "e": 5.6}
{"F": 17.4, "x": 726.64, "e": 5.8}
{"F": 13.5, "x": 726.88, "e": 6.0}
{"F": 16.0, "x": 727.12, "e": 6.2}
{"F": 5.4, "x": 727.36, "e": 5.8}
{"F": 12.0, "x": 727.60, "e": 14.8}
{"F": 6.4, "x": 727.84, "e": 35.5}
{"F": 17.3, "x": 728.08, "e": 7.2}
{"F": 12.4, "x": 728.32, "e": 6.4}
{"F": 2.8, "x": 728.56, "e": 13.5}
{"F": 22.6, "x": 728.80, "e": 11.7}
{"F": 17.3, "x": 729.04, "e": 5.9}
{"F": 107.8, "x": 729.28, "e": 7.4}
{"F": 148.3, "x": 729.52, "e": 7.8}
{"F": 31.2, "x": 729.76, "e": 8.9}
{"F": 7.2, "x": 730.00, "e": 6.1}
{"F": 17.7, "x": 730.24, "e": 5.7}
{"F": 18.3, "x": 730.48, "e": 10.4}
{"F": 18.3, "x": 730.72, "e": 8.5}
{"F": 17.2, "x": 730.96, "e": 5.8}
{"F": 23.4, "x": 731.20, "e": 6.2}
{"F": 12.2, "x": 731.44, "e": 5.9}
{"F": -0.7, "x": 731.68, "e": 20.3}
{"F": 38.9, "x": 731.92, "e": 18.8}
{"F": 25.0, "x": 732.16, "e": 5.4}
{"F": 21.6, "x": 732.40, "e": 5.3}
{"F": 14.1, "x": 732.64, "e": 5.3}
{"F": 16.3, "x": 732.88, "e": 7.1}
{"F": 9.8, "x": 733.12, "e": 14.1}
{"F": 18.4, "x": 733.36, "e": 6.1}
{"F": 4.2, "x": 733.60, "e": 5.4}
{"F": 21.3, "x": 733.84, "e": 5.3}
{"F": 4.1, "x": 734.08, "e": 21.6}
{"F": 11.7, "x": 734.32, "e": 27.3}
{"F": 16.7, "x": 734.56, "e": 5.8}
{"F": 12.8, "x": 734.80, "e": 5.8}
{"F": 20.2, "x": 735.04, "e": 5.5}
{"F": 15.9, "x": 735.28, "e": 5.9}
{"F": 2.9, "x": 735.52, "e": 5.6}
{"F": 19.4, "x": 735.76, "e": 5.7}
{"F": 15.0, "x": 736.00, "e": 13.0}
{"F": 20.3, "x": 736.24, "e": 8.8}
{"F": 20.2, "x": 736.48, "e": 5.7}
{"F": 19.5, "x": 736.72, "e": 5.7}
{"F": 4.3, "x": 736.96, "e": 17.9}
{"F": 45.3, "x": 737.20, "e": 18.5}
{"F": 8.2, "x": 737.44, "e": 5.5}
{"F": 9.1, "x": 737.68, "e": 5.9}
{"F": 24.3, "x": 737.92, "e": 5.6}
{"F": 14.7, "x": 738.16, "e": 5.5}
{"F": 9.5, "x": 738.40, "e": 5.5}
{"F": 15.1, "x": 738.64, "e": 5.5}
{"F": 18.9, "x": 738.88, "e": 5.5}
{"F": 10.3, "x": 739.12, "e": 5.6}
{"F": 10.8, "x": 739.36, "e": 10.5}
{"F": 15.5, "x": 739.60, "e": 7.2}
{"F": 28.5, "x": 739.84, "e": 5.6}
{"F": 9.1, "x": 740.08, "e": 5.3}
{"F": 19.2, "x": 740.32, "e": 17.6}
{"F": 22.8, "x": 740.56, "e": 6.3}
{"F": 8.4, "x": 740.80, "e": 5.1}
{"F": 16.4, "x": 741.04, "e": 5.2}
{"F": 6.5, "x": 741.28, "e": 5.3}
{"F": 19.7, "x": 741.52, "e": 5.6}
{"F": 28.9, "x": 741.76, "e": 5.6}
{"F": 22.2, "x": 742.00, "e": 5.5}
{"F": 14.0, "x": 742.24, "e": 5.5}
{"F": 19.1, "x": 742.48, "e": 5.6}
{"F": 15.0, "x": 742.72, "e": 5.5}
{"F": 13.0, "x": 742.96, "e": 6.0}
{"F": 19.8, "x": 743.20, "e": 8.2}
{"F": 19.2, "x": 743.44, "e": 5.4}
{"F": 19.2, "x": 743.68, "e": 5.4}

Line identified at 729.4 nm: H-alpha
